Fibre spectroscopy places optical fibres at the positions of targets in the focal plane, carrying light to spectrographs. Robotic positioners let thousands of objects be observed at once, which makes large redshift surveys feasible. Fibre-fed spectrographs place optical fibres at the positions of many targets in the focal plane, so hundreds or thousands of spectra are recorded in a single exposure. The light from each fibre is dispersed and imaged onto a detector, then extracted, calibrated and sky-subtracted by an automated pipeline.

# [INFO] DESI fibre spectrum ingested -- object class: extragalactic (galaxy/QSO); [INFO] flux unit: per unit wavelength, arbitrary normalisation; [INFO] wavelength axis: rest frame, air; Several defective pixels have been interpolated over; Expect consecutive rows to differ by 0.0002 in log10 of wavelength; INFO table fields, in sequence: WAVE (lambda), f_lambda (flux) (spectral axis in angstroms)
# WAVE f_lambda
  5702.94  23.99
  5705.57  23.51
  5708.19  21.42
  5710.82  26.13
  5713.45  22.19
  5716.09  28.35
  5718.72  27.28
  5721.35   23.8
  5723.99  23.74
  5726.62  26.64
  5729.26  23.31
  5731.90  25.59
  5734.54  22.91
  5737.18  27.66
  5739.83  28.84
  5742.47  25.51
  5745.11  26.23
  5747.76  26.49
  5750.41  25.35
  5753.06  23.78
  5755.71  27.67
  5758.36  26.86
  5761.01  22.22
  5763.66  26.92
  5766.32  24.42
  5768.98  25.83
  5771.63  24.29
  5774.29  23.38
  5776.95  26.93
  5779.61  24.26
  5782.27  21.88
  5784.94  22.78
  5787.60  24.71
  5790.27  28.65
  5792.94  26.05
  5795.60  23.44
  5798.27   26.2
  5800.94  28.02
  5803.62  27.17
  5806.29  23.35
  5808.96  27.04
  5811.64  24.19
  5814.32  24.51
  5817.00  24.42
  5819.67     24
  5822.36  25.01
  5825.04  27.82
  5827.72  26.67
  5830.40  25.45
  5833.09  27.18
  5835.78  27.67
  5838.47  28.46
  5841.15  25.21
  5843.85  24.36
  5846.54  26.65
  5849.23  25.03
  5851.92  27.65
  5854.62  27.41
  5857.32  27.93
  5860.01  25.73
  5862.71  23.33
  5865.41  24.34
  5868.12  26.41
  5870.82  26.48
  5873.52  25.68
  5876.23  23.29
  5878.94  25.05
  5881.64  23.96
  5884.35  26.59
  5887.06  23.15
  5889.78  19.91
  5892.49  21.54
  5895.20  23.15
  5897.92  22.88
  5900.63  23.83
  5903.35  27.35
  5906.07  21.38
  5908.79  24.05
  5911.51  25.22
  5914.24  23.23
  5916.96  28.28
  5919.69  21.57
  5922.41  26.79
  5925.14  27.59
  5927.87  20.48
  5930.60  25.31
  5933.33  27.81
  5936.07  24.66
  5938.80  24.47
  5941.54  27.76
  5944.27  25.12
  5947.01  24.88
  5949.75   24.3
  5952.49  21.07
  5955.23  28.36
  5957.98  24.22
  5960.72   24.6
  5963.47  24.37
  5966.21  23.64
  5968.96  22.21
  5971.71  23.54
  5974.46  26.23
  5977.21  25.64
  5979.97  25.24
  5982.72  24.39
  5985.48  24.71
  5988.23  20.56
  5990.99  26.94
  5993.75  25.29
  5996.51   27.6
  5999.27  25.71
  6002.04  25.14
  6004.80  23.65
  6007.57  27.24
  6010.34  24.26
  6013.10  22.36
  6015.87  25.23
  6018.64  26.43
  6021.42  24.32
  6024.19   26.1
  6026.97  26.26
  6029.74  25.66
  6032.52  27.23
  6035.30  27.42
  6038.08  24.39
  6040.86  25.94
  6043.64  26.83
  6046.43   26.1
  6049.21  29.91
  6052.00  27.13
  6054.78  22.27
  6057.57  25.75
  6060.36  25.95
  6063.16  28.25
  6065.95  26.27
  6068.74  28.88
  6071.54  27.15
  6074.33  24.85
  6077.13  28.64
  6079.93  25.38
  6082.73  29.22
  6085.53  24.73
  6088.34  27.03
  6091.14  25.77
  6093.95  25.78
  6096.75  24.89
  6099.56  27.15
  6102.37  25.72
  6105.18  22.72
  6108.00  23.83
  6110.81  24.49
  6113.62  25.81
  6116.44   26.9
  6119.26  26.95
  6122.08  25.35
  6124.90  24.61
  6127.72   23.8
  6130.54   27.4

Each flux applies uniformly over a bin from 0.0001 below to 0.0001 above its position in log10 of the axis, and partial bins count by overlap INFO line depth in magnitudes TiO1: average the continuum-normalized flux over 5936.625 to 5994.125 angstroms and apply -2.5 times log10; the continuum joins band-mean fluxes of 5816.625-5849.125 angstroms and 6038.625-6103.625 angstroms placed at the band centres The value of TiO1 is 0.07 mag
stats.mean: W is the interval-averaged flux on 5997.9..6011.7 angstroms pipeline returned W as 25.2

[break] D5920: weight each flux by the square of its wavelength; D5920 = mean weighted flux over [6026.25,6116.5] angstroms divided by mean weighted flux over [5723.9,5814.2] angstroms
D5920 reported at 1.14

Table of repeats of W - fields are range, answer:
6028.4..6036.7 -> 26.8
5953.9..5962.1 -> 25.7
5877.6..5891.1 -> 23.7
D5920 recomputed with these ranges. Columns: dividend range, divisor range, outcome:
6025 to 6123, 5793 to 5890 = 1.11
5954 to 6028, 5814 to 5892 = 1.03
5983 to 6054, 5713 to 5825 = 1.10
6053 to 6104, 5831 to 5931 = 1.13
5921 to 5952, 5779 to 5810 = 1.05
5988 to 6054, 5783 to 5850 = 1.07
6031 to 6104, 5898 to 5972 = 1.12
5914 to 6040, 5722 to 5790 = 1.07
